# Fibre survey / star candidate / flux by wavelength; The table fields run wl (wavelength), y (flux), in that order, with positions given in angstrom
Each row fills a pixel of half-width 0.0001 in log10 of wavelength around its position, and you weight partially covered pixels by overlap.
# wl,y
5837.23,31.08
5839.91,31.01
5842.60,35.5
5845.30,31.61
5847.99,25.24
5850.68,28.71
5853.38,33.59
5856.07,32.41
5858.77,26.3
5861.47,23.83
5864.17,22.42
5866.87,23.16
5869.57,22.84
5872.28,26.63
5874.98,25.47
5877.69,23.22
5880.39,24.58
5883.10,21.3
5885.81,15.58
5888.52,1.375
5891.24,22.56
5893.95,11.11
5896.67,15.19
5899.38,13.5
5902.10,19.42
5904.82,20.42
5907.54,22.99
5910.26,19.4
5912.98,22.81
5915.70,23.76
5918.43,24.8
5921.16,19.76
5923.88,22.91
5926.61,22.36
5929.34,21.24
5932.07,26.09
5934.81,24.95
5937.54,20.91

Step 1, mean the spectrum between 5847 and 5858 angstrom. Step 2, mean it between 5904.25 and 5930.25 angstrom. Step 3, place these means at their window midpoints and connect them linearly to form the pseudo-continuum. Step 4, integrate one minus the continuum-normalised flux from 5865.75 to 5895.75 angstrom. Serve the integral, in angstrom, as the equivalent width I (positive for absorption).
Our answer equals 7.9 angstrom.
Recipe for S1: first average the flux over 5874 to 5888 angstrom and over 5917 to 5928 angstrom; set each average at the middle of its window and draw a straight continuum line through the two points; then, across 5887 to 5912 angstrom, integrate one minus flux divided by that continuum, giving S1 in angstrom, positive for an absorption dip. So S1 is 6.1 angstrom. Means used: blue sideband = 20.7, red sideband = 22.5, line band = 16.3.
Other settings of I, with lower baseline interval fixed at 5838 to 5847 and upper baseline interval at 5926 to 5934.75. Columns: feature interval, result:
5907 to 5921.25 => 1.54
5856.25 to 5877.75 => 3.69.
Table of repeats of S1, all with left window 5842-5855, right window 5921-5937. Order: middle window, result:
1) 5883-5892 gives 4.4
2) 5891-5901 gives 4.3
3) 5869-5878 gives 1.1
